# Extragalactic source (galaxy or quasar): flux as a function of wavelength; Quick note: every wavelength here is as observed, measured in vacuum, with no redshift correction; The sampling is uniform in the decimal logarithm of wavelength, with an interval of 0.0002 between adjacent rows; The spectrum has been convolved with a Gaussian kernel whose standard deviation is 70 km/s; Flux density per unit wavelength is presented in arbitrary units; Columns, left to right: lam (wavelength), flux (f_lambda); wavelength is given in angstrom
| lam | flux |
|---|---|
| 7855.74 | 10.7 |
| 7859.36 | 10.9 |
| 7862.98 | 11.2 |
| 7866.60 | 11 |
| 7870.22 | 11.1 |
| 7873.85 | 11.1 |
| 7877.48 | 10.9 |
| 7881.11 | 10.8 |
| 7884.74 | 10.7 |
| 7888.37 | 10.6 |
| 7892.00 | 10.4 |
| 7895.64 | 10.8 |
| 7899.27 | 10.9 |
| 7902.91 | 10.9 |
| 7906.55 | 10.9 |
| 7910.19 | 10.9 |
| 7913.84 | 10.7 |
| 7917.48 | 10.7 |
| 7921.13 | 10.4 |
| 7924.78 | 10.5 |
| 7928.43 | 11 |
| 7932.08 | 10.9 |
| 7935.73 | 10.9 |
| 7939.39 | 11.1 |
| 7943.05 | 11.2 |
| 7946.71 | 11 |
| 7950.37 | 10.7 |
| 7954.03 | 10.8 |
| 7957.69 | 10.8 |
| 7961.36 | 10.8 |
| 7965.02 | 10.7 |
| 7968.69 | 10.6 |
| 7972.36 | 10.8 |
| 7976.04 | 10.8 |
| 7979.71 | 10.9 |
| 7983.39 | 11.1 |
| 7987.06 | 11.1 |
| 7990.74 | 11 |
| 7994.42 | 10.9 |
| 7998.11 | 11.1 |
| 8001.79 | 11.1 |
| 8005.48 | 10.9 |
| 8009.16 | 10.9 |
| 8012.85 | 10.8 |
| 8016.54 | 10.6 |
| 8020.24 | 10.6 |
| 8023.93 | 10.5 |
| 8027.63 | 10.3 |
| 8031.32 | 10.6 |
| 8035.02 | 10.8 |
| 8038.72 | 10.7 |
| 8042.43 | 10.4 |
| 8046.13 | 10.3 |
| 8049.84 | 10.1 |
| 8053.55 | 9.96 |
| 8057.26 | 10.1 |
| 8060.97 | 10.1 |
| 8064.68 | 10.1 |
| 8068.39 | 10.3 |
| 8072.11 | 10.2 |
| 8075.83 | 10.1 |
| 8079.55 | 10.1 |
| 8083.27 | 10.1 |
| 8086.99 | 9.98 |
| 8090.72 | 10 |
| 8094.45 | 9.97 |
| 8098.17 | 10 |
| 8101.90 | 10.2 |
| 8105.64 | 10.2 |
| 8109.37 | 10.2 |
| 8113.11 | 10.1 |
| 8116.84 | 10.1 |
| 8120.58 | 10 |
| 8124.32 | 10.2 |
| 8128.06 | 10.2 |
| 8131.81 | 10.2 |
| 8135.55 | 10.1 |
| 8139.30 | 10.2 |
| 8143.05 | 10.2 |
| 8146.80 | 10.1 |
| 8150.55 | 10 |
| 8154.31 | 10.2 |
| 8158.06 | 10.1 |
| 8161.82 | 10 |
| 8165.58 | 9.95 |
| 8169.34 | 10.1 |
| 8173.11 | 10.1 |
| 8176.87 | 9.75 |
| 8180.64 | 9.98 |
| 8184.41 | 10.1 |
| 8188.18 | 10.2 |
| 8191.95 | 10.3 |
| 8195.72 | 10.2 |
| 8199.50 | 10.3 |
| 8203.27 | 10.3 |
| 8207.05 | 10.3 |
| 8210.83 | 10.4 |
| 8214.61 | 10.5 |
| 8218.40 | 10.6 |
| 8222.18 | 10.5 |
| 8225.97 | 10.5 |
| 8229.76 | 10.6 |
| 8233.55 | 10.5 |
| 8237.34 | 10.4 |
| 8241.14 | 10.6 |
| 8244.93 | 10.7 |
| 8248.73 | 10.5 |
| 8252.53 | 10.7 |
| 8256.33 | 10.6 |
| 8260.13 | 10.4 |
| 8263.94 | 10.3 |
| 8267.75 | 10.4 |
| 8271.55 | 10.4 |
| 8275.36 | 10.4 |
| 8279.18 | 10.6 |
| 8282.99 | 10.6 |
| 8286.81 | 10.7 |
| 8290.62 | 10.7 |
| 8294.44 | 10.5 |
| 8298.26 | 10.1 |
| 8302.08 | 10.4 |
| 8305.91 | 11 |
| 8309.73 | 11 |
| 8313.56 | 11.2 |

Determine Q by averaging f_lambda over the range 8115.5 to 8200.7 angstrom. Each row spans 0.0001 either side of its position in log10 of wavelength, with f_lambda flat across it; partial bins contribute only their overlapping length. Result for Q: 10.1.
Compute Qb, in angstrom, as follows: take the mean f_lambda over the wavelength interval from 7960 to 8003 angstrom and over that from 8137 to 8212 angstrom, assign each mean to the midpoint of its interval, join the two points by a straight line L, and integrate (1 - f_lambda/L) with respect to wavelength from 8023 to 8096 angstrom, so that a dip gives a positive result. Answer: 2.51 angstrom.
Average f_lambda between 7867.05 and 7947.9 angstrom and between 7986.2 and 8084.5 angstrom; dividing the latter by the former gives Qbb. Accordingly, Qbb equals 1.0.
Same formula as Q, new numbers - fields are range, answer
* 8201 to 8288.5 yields 10.5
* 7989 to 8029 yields 10.8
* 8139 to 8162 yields 10.1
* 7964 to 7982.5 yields 10.8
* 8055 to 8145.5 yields 10.1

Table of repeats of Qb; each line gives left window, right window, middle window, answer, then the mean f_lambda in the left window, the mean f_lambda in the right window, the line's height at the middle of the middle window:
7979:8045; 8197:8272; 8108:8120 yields 0.6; 10.8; 10.5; 10.6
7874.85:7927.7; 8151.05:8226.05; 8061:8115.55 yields 1.5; 10.7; 10.2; 10.4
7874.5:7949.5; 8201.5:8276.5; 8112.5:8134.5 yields 1.0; 10.8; 10.5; 10.6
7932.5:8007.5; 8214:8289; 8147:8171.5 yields 1.4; 10.9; 10.5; 10.7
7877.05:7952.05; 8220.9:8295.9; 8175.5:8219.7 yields 1.4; 10.8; 10.5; 10.6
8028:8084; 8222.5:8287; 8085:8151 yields 1.5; 10.3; 10.5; 10.3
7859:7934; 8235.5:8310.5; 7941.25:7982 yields -0.2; 10.8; 10.5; 10.8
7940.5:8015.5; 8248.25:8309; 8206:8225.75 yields 0.3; 10.9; 10.5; 10.6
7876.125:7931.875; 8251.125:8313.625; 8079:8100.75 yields 1.3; 10.7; 10.6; 10.7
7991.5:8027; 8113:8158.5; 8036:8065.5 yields 1.0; 10.8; 10.1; 10.6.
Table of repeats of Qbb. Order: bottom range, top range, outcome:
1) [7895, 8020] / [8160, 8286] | 0.95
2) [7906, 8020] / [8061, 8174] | 0.93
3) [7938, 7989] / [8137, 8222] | 0.94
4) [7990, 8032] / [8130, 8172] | 0.94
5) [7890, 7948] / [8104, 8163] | 0.94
